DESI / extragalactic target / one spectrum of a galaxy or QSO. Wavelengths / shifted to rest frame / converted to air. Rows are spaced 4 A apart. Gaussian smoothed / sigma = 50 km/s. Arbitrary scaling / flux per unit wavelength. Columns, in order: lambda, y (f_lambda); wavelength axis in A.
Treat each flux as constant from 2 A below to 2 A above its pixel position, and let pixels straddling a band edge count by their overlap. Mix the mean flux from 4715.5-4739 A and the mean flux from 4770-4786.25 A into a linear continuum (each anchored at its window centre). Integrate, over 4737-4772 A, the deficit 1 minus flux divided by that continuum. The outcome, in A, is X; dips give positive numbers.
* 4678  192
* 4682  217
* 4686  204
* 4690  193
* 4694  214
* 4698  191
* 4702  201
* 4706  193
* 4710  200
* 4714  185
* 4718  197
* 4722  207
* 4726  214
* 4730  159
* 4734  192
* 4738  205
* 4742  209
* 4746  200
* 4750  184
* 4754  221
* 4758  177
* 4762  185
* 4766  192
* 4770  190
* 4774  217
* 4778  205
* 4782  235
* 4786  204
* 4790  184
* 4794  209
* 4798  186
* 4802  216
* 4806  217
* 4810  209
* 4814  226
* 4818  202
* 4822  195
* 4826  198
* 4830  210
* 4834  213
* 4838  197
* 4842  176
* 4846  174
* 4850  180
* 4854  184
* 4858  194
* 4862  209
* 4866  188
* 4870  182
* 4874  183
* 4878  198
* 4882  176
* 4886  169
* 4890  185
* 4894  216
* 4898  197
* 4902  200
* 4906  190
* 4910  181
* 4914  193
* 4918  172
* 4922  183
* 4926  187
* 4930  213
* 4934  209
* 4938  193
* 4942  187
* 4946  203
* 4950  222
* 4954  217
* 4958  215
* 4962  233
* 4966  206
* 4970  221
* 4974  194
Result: 1.5 A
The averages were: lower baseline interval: 195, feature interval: 196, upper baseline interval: 213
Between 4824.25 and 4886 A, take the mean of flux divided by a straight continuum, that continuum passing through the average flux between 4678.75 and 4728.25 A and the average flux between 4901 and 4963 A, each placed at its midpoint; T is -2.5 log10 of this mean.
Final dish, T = 0.05 mag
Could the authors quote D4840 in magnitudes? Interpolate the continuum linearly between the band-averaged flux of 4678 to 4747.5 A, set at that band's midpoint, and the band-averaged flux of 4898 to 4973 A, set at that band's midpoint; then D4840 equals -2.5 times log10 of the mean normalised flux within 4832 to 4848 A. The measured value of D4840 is 0.06 mag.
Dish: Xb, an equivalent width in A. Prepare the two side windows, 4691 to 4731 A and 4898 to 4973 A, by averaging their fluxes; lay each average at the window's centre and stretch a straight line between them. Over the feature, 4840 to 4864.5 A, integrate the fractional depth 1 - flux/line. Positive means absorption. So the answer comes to 1.65 A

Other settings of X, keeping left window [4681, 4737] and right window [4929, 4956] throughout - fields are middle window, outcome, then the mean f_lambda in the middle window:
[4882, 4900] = 1.2 A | 190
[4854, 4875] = 1.3 A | 191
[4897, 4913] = 1.0 A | 192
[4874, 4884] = 0.9 A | 186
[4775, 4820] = -1.8 A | 209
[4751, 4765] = 0.4 A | 193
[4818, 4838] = -0.1 A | 203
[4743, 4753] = 0.1 A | 197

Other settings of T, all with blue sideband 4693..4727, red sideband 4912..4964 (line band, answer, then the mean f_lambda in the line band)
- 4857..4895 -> 0.07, 189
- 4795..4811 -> -0.03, 207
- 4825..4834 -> -0.03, 207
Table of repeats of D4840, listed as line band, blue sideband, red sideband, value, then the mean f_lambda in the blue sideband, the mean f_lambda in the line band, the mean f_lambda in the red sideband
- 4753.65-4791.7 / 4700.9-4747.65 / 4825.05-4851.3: -0.03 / 197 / 200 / 193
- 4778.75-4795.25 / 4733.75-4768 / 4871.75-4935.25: -0.07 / 196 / 208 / 190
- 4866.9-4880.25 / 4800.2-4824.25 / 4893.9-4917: 0.07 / 211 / 187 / 193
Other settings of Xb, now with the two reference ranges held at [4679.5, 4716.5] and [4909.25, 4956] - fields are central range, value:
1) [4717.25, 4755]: 0.2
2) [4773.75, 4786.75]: -1.1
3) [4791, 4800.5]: 0.1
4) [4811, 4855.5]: 0.4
